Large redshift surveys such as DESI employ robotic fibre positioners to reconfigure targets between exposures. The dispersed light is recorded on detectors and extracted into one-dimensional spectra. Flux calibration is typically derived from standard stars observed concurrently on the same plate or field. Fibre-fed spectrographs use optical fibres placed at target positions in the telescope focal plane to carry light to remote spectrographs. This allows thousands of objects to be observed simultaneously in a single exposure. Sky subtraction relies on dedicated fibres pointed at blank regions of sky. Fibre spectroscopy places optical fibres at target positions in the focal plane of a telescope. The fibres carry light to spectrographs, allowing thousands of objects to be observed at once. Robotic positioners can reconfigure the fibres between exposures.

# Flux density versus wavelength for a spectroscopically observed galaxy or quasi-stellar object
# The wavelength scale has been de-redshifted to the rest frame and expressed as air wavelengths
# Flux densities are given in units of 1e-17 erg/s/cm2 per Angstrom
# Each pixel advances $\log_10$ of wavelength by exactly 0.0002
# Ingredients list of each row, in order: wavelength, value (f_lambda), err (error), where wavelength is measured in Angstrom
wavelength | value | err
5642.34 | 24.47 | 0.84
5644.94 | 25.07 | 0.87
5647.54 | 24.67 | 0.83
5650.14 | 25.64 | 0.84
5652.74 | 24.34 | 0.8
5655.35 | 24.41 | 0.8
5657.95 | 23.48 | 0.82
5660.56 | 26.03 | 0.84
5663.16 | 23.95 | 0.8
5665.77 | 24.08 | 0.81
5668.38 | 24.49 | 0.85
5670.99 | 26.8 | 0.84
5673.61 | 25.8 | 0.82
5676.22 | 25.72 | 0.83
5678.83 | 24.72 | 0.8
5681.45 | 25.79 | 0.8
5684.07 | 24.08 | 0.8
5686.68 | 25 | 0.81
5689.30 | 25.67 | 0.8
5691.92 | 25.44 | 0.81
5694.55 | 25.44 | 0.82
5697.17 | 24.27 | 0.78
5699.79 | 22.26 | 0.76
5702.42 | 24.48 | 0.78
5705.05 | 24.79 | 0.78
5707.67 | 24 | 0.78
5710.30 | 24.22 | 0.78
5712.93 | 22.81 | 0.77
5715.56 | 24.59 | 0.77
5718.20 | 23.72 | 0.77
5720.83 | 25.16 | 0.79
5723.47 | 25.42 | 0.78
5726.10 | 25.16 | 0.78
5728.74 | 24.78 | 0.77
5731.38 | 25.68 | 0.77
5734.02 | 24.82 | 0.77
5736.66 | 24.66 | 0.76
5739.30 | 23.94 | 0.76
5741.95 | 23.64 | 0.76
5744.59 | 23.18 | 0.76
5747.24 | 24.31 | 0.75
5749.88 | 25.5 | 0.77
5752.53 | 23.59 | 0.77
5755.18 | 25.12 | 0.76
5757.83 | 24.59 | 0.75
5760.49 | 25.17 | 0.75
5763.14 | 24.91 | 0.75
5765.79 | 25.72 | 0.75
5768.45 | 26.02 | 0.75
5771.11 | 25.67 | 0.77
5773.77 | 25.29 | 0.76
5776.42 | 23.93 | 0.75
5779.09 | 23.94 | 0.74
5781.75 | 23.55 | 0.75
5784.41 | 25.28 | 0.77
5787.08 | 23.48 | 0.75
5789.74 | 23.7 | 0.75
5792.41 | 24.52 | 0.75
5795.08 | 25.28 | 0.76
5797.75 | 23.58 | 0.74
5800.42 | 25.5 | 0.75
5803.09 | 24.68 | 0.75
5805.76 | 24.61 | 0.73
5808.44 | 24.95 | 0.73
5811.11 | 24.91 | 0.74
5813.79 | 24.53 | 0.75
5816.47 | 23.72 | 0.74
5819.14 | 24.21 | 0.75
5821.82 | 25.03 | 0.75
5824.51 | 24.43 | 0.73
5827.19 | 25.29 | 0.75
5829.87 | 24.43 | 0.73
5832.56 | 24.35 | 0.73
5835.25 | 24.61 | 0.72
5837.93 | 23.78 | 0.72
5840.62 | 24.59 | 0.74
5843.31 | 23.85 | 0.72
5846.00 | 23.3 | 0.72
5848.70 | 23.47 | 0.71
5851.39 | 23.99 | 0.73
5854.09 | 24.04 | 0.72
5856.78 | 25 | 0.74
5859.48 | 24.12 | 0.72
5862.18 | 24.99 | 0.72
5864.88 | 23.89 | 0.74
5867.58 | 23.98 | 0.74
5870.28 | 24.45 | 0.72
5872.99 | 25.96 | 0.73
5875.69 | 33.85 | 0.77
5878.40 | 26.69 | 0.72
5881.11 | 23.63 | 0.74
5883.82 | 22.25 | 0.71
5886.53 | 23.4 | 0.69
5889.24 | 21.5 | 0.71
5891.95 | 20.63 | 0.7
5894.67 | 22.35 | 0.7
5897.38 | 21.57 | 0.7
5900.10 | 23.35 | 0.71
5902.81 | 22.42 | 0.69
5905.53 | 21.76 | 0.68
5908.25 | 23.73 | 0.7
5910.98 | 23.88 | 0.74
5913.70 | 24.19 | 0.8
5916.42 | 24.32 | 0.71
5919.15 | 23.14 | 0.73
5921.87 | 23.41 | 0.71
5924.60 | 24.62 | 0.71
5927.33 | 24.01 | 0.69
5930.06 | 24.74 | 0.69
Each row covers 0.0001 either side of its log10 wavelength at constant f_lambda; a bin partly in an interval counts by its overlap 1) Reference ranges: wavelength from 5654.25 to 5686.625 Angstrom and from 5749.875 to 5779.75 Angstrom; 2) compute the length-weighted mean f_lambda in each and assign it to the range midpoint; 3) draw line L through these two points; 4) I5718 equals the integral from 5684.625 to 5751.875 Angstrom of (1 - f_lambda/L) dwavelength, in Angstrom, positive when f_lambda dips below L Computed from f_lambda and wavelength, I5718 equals 1.2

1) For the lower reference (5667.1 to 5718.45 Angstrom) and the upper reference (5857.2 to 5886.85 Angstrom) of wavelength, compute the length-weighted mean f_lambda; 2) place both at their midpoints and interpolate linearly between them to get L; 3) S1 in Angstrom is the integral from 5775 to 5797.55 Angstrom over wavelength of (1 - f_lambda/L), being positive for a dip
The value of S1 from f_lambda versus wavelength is 0.74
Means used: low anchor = 24.7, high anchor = 25.3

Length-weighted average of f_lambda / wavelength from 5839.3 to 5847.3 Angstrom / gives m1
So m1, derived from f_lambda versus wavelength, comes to 23.9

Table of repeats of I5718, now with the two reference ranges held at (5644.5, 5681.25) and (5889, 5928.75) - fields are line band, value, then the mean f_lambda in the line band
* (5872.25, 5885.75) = -1.8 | 26.4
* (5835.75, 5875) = -1.6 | 24.4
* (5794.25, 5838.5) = -1.5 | 24.6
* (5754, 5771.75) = -0.8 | 25.3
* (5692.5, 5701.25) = 0.2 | 24.1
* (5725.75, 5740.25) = -0.3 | 24.8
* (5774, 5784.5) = 0.0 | 24.2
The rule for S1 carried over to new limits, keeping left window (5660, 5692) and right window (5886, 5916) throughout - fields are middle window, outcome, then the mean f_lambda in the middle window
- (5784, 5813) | -0.9 Angstrom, 24.6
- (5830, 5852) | -0.7 Angstrom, 24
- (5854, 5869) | -0.8 Angstrom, 24.4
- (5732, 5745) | 0.1 Angstrom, 24.2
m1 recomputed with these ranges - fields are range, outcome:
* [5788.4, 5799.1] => 24.3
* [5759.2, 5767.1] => 25.3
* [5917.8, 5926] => 23.7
